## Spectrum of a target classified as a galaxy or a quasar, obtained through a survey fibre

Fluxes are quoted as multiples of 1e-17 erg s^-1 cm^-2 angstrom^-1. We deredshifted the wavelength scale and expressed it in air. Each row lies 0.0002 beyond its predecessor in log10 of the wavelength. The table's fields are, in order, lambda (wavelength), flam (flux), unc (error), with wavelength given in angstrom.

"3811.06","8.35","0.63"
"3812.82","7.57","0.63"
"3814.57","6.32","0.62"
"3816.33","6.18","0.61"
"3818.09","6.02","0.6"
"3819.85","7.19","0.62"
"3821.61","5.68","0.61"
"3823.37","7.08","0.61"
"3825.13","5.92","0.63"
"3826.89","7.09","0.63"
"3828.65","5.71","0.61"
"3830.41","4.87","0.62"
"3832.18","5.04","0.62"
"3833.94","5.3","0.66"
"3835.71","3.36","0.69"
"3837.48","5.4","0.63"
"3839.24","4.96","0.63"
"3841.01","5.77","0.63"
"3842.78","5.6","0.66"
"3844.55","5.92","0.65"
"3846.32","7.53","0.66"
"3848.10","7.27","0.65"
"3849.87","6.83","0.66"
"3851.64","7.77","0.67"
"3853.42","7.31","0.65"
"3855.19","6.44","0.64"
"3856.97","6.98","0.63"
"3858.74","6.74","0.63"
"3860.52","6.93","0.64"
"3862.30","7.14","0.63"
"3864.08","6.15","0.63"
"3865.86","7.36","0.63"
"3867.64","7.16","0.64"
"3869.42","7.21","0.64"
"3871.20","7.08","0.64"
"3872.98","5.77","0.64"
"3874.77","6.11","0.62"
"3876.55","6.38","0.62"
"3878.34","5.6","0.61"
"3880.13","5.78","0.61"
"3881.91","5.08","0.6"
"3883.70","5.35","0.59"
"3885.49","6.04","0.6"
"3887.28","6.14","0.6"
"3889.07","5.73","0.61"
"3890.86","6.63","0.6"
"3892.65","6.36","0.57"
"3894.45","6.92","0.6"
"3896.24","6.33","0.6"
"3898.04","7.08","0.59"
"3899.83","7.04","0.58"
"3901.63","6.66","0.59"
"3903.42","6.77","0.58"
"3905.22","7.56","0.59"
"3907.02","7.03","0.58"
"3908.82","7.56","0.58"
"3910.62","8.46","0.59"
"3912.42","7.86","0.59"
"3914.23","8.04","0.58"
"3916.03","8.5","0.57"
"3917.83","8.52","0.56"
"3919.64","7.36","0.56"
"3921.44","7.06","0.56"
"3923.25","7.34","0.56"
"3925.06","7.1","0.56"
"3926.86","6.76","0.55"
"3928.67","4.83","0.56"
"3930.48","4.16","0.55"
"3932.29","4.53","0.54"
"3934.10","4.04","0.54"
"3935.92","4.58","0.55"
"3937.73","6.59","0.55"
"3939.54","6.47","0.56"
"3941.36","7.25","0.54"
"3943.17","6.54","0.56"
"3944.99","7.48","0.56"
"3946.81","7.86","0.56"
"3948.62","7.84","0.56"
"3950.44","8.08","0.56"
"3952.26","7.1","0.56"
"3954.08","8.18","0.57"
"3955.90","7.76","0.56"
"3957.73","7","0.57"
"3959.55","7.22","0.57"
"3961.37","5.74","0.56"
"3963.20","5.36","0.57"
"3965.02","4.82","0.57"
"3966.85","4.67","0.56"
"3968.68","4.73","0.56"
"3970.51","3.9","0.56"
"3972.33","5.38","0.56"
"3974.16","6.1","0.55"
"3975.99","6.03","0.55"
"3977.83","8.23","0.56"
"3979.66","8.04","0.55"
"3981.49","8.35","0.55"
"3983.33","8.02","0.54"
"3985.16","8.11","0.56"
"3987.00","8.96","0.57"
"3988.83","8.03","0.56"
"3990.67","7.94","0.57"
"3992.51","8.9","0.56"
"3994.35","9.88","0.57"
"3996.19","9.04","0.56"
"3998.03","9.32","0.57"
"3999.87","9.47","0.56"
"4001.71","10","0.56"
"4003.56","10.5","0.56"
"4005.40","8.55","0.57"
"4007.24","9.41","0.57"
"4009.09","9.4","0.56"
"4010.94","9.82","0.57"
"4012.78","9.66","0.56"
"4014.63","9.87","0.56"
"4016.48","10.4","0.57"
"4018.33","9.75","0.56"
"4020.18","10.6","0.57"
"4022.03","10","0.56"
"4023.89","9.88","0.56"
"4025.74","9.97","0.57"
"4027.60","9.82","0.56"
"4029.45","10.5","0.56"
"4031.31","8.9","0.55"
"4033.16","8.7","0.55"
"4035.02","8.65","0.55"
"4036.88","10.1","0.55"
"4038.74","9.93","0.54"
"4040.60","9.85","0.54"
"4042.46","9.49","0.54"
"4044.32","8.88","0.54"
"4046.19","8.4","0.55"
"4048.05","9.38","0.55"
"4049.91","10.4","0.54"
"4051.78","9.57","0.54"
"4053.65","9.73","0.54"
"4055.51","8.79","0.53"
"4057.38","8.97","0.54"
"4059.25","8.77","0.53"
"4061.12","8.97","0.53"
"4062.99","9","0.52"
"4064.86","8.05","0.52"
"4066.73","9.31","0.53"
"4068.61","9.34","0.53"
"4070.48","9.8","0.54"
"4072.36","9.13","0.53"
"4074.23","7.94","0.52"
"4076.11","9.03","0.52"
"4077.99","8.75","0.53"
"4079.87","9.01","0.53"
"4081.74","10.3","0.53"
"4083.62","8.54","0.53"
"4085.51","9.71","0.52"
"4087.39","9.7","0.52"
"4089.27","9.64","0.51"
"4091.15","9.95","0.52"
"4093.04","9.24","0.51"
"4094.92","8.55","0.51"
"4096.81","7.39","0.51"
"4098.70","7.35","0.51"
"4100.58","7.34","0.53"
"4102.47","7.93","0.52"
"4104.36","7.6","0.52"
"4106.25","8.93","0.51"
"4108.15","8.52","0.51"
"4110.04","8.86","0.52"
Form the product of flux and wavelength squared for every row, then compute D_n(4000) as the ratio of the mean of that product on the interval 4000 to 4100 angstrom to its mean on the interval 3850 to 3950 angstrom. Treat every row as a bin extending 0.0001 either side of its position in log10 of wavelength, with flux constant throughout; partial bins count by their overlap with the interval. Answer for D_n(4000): 1.51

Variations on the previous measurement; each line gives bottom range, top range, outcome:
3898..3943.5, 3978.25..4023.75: 1.43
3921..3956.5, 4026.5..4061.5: 1.50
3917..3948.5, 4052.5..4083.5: 1.51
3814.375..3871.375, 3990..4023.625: 1.65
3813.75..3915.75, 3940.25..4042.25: 1.37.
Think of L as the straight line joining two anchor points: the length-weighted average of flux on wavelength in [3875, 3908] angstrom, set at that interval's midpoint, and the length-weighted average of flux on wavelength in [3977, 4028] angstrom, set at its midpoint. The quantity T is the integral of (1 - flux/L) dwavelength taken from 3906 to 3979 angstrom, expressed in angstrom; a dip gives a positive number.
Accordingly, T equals 9.7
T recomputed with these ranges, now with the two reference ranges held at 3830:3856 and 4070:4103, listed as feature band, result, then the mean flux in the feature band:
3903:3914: -1.4 angstrom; 7.6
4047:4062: -1.5 angstrom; 9.32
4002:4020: -4.1 angstrom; 9.75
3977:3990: -1.0 angstrom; 8.25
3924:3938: 3.4 angstrom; 5.29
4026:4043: -2.8 angstrom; 9.57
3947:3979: 4.2 angstrom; 6.41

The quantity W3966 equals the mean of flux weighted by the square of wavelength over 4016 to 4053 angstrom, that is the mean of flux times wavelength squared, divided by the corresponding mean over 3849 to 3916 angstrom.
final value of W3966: 1.5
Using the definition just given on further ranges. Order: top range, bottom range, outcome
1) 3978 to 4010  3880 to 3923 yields 1.35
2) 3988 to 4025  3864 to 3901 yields 1.60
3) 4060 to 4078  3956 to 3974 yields 1.69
